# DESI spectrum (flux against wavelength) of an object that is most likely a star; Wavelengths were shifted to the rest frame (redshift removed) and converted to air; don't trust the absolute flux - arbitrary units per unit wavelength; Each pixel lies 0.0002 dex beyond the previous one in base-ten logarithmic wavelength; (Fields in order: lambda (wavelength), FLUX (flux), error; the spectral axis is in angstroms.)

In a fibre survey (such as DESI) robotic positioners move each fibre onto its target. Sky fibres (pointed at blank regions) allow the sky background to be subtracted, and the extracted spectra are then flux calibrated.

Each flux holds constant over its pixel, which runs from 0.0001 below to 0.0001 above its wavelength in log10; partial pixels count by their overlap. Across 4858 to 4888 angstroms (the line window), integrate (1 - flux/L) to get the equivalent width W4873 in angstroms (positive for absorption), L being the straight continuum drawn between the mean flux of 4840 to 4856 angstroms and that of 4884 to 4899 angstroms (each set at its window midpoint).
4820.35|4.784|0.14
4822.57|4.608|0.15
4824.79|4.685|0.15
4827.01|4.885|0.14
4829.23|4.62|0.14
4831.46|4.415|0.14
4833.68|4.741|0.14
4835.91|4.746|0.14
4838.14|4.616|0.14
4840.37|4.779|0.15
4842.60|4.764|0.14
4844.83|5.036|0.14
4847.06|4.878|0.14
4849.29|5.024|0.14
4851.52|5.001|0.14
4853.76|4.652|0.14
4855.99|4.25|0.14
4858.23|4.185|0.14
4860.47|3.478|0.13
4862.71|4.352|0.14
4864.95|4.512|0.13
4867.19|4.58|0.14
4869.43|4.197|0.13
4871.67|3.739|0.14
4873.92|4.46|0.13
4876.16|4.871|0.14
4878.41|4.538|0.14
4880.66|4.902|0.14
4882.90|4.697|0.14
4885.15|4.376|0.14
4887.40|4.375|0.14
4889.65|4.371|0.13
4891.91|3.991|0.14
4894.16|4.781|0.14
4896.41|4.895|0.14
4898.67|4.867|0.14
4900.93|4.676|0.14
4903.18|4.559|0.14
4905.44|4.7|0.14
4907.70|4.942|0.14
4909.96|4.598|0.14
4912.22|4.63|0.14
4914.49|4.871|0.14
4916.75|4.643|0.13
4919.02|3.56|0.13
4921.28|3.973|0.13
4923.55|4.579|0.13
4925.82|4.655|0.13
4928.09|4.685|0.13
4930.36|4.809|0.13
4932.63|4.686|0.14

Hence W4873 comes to 1.7 angstroms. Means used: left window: 4.84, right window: 4.5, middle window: 4.38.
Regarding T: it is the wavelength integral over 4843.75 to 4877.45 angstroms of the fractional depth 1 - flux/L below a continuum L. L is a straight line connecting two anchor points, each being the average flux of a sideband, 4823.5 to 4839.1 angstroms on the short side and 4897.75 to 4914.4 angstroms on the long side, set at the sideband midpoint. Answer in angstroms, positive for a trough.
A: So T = 1.5 angstroms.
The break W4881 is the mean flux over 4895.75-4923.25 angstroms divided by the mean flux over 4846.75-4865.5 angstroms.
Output 1.0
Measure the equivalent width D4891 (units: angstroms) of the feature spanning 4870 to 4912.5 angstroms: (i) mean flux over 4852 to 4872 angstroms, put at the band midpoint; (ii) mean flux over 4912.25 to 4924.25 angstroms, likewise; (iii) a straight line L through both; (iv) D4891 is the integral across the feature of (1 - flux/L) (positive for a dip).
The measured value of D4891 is -2.7 angstroms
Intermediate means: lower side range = 4.26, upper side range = 4.34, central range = 4.57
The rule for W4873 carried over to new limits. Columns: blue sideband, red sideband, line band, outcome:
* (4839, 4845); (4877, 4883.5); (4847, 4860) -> 0.6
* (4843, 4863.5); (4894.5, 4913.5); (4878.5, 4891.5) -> 0.4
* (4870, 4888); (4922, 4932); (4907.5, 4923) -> 0.6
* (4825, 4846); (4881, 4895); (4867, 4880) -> 0.4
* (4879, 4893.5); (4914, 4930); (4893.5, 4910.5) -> -1.2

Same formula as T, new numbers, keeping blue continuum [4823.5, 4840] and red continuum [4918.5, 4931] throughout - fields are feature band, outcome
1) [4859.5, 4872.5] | 1.2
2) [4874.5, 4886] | -0.4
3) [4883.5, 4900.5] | -0.1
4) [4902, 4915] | -0.8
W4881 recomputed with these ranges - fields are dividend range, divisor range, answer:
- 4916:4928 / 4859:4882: 0.99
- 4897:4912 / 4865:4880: 1.07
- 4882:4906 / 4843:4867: 1.00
